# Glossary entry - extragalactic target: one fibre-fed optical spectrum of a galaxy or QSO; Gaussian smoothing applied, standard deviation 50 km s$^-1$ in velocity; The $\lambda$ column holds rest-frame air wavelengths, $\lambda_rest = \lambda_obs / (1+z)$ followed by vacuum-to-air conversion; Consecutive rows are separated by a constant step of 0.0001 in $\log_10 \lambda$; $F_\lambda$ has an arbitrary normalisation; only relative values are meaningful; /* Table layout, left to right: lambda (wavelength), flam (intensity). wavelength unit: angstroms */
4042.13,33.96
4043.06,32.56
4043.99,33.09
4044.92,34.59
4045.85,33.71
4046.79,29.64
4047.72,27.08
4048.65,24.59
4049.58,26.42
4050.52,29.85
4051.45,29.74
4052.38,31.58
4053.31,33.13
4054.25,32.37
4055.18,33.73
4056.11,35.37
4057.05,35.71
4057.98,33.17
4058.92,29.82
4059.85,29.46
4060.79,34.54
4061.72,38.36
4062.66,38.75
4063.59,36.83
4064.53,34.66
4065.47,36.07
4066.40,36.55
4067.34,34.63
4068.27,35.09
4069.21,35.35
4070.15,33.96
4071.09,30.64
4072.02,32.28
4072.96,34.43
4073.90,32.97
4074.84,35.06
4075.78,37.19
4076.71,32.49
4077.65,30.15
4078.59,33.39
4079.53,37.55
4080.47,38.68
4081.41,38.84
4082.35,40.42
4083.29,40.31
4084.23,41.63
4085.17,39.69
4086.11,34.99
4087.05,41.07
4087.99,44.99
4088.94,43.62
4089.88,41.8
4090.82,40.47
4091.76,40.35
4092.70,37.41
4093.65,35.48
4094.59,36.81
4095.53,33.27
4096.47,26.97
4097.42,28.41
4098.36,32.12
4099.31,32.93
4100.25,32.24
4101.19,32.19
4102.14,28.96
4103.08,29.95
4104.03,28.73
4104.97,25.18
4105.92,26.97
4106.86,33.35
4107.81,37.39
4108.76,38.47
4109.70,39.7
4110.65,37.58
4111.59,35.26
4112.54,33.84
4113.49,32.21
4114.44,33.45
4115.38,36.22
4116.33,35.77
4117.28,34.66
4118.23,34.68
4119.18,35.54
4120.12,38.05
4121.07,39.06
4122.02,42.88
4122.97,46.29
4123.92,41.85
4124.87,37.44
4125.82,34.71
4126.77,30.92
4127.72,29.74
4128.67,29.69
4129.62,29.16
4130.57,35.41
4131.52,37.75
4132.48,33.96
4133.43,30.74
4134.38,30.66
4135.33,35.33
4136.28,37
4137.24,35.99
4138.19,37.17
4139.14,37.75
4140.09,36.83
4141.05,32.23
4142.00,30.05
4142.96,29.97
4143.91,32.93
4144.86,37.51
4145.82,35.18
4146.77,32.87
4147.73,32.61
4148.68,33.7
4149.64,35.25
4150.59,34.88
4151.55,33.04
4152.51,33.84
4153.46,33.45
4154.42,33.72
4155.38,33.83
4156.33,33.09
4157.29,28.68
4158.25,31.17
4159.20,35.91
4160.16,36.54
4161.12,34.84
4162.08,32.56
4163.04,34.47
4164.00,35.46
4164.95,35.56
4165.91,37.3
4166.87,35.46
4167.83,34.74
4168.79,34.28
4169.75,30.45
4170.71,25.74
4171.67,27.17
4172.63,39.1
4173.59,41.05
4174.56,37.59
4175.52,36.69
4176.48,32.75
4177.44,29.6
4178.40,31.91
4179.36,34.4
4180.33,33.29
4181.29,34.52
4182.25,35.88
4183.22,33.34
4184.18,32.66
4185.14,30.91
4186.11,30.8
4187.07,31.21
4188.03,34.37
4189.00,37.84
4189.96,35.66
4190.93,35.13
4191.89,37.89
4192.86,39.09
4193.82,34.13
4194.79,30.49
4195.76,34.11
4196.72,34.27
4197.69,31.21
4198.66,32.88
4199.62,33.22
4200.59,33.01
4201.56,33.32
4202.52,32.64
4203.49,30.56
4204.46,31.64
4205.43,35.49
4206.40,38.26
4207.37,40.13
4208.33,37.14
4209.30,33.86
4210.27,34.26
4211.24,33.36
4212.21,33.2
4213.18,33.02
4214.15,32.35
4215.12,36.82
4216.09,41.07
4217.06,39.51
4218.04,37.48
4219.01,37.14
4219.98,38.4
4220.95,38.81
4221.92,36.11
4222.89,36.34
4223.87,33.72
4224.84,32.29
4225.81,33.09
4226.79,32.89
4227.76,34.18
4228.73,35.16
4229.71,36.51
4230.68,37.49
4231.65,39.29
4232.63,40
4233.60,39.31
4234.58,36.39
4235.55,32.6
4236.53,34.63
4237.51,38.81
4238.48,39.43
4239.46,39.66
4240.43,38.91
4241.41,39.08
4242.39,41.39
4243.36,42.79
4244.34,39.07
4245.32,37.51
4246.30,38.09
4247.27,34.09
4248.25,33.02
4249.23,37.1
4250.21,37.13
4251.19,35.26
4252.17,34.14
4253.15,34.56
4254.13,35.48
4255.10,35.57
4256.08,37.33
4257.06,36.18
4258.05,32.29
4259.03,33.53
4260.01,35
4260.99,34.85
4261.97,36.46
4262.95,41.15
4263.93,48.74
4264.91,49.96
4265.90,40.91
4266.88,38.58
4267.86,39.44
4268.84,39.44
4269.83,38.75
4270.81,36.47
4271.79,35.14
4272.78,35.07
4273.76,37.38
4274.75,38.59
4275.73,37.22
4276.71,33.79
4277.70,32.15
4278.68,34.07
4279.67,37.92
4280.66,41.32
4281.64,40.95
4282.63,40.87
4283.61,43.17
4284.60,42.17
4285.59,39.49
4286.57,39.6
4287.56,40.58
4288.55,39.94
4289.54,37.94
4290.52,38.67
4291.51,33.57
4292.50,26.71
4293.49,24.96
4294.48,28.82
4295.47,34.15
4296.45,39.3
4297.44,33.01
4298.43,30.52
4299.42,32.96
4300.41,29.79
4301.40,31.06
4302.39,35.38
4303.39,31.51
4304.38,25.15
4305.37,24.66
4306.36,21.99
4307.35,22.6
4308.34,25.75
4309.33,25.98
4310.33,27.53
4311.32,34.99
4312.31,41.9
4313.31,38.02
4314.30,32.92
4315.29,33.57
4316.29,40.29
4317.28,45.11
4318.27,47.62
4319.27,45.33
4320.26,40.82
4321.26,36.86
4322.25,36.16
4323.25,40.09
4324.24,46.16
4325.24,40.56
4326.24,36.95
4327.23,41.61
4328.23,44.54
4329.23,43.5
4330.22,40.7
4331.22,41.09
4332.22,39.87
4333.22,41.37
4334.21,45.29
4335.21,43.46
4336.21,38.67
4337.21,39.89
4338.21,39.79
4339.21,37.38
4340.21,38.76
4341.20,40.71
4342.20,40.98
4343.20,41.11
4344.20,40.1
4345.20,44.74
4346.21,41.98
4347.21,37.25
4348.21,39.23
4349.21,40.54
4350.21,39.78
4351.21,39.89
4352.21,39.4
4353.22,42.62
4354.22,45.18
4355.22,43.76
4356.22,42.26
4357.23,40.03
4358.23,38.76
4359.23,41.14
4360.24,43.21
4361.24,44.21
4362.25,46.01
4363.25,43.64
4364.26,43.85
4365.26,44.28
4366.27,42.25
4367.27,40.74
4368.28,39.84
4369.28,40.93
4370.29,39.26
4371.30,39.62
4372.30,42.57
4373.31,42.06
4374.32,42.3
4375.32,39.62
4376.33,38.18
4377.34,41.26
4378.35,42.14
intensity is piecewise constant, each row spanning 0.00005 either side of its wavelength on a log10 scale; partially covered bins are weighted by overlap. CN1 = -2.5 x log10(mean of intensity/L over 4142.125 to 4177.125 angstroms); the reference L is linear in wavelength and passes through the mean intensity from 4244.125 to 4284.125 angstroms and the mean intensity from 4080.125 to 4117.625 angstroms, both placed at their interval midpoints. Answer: 0.07 mag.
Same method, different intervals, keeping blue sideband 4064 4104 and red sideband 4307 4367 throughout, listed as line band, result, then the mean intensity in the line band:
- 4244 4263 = 0.08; 35.7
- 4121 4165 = 0.06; 34.5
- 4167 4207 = 0.11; 33.8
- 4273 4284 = 0.03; 37.9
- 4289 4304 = 0.21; 32.5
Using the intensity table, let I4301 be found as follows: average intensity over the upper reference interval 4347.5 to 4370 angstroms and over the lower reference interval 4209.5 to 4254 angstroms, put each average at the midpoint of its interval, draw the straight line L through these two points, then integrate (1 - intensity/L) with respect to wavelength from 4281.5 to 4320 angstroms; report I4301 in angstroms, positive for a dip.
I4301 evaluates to 4.7 angstroms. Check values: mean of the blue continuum 36.5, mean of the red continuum 41.8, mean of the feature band 34.6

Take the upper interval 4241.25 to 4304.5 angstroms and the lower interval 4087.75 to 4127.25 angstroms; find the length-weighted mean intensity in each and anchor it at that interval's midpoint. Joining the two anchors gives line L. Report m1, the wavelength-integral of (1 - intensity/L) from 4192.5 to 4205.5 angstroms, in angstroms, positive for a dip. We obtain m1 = 1.0 angstroms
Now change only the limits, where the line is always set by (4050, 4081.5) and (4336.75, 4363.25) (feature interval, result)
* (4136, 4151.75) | 0.7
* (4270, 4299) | 2.3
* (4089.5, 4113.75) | 0.9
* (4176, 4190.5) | 1.5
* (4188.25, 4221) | 2.1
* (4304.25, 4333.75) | 2.5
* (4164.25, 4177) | 0.8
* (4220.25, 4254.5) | 1.5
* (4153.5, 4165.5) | 0.9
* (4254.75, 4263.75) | 0.6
